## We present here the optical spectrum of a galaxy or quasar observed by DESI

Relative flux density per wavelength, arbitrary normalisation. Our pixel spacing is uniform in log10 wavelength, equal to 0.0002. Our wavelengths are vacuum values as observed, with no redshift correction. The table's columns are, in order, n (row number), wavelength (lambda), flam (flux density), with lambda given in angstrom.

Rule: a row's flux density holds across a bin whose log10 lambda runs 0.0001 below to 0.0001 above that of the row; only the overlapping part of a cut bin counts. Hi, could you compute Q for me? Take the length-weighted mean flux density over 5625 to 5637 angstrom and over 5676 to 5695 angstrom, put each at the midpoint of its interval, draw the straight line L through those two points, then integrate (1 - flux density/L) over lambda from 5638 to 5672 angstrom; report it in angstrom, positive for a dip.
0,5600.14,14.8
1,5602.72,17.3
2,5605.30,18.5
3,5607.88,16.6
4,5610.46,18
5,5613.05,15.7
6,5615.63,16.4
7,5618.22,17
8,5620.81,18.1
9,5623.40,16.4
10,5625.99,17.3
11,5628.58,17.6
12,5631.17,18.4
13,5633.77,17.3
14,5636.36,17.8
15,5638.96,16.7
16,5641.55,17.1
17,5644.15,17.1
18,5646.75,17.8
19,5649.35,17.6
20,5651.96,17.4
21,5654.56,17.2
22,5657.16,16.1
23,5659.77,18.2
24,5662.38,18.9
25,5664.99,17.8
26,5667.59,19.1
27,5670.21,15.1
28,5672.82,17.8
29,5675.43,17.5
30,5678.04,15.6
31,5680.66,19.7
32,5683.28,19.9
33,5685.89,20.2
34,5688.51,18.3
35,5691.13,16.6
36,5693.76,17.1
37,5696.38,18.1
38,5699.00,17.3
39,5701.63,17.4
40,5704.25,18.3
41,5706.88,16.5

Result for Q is 0.9 angstrom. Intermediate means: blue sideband 17.7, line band 17.4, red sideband 18.2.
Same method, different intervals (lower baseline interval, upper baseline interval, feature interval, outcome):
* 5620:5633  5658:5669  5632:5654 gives 0.6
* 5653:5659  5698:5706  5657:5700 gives -1.7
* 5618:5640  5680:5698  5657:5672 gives 0.3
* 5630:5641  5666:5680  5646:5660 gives 0.0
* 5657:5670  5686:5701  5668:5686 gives -0.1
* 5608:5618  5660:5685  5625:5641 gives -0.3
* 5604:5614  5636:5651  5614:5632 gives 0.0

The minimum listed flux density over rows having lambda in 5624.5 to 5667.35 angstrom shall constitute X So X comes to 16.1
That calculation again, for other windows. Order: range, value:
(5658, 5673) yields 15.1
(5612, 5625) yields 15.7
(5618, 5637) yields 16.4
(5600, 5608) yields 14.8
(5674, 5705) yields 15.6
